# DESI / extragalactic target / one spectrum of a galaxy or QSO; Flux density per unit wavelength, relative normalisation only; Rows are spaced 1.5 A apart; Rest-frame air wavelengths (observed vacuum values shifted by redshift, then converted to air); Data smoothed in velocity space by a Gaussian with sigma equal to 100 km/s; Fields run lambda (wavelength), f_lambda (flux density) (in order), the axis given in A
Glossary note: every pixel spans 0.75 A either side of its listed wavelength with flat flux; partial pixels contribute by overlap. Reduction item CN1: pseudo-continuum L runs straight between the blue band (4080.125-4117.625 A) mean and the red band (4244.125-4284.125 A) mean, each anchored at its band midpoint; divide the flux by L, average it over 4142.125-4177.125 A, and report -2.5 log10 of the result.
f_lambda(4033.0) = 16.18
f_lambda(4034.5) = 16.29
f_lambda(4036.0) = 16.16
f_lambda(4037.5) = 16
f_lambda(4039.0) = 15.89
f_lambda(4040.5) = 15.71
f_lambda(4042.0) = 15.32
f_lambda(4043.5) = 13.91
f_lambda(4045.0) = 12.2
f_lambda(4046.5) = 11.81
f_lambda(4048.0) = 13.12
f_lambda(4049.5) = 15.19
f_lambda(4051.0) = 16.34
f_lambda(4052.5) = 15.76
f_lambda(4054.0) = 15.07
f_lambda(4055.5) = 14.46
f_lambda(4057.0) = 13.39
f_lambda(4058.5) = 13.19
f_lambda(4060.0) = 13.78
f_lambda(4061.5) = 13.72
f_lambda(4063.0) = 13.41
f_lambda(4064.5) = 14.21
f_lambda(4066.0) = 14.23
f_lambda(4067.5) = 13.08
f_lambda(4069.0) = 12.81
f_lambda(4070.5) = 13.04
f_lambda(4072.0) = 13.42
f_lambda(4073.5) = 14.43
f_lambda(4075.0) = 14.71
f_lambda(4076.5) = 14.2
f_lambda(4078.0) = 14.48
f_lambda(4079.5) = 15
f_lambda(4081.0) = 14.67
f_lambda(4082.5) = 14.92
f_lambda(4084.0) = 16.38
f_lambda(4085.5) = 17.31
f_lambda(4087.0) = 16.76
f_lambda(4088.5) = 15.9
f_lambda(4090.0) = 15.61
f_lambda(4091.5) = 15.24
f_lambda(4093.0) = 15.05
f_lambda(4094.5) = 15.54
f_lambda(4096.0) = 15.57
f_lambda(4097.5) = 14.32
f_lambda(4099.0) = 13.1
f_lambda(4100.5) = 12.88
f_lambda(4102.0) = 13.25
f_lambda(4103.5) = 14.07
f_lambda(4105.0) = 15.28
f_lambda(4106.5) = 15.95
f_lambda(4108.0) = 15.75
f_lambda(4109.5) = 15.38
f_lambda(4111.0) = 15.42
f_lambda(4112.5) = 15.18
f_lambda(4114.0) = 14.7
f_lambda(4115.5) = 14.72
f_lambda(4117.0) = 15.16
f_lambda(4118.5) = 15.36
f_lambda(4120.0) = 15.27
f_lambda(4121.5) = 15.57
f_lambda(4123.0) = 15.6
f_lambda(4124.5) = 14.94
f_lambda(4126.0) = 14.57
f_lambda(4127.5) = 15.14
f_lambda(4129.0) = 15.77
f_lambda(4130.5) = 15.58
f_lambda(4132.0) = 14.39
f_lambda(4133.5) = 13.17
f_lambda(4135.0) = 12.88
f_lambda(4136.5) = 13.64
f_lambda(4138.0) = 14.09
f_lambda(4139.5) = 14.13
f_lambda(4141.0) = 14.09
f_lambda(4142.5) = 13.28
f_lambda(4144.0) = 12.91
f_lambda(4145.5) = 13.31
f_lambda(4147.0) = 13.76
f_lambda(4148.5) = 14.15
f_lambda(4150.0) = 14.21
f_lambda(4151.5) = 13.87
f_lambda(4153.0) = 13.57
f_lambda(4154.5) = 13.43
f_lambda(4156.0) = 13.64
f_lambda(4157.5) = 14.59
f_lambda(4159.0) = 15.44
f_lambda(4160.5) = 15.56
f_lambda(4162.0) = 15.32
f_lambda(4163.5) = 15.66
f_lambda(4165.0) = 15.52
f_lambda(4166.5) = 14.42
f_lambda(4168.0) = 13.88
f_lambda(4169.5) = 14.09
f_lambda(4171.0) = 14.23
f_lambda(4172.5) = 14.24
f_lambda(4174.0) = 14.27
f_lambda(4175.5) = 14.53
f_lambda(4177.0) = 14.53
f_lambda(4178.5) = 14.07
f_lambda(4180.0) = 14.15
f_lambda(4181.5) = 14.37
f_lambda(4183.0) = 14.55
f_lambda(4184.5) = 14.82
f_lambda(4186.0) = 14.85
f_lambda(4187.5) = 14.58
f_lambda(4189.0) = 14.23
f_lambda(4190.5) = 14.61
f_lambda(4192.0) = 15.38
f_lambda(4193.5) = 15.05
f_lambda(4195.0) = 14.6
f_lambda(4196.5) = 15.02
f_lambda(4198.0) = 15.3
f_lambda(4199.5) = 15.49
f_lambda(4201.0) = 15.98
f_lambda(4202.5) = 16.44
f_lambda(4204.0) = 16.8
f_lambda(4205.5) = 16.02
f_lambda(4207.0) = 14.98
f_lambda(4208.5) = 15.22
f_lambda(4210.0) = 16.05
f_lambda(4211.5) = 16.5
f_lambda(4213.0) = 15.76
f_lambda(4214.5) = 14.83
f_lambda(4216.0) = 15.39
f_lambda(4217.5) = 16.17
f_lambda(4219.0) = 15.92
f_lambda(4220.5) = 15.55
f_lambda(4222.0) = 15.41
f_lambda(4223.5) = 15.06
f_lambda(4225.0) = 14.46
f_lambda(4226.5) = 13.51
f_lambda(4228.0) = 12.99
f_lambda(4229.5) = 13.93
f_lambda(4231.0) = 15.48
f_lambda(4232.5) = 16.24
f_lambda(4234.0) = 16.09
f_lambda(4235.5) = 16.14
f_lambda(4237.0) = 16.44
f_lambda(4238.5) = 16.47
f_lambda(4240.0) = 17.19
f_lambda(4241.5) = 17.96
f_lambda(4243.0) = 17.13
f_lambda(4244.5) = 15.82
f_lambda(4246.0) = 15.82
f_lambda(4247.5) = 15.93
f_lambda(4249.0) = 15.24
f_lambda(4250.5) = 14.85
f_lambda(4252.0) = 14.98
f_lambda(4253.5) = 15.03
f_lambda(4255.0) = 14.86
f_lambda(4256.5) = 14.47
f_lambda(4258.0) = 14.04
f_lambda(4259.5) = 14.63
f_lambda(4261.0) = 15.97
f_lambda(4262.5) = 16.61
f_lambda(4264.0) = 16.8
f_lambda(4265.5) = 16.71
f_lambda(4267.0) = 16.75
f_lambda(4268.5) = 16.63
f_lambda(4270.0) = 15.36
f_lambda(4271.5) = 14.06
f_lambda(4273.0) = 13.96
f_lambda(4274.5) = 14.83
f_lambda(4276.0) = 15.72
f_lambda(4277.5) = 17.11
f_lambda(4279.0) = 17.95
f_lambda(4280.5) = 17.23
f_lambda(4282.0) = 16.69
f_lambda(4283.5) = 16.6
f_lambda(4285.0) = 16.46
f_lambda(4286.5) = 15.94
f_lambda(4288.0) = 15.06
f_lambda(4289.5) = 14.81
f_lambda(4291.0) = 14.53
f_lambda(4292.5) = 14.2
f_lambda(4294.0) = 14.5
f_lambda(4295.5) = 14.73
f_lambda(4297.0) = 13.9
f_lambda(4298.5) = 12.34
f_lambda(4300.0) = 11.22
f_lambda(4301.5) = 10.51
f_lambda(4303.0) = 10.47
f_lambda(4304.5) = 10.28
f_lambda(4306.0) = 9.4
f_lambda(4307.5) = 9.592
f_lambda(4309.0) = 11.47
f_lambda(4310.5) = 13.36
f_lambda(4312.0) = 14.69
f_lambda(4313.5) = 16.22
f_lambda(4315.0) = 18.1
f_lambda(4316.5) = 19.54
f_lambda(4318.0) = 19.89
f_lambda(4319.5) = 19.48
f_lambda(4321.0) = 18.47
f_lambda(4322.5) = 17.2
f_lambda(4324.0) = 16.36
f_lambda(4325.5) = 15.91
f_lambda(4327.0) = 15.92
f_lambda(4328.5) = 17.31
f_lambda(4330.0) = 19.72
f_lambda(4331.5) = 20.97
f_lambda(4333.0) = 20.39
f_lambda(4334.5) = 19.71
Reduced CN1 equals 0.079 mag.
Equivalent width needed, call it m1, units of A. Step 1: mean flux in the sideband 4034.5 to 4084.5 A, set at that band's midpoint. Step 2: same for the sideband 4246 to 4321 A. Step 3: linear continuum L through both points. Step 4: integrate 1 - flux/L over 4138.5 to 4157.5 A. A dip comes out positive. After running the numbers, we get 1.2 A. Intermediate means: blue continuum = 14.4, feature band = 13.7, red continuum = 15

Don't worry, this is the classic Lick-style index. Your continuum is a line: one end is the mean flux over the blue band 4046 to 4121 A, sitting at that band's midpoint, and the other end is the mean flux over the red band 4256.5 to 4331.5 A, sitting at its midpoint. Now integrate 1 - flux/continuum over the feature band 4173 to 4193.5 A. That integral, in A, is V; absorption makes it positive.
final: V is 0.6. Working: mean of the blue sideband 14.6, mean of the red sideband 15.3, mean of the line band 14.5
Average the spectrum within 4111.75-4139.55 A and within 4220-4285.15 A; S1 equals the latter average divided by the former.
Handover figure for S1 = 1.06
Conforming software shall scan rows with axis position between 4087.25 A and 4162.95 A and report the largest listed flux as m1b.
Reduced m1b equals 15.95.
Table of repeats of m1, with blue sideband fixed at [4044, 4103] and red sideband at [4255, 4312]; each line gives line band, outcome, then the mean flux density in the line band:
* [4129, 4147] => 0.7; 13.9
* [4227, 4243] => -1.6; 15.9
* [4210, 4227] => -1.1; 15.4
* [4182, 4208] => -1.4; 15.2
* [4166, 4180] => 0.2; 14.2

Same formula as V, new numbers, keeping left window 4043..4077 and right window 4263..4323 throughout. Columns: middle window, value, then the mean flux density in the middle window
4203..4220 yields -1.3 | 15.8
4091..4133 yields -2.3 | 14.9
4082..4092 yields -1.5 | 16.1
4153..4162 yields -0.1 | 14.5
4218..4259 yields -1.8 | 15.4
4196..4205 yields -0.8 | 15.9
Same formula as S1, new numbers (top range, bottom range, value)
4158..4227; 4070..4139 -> 1.01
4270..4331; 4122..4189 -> 1.06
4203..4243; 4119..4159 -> 1.10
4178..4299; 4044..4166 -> 1.06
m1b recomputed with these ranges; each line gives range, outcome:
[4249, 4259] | 15.24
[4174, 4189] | 14.85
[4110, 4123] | 15.6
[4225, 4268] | 17.96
